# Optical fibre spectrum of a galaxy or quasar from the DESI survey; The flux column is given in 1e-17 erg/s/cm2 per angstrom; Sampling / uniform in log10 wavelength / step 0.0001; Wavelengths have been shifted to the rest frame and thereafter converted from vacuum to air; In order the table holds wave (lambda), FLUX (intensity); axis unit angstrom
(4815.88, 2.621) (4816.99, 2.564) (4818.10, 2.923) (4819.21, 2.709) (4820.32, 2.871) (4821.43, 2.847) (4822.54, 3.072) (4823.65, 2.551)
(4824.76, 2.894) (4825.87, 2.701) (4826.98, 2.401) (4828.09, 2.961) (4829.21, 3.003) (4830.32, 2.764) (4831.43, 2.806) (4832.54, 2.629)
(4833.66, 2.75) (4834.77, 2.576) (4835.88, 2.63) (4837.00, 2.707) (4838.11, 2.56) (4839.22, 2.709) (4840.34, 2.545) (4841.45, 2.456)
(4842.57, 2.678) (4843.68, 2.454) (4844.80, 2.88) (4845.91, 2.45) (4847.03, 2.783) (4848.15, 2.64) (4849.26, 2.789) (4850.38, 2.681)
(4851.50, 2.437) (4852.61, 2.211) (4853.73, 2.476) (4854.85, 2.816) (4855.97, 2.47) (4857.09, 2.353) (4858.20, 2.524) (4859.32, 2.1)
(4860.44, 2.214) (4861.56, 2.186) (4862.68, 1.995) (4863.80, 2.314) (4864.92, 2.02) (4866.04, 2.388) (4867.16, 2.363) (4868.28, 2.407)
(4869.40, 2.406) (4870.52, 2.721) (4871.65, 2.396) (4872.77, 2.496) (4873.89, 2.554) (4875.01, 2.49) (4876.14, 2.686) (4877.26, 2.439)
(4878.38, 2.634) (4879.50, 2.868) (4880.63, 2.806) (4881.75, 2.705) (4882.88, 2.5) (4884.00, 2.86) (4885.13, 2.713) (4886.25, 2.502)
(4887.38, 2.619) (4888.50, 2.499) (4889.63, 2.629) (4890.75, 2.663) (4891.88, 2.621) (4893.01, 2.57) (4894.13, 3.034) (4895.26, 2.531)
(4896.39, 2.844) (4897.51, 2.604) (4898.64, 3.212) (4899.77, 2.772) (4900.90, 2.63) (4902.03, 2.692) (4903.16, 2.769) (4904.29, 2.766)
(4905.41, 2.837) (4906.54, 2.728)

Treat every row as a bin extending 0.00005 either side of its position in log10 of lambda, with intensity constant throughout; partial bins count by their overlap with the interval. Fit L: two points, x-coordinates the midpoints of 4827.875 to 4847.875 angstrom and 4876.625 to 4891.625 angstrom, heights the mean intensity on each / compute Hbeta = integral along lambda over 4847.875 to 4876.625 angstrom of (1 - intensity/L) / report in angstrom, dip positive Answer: 2.6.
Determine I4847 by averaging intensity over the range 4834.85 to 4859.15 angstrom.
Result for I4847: 2.58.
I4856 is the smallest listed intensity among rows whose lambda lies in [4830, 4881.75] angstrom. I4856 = 1.995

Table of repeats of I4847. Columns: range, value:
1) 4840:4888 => 2.51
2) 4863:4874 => 2.39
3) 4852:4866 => 2.31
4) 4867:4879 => 2.52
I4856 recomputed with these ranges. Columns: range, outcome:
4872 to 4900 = 2.439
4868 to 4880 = 2.396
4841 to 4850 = 2.45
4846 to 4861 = 2.1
